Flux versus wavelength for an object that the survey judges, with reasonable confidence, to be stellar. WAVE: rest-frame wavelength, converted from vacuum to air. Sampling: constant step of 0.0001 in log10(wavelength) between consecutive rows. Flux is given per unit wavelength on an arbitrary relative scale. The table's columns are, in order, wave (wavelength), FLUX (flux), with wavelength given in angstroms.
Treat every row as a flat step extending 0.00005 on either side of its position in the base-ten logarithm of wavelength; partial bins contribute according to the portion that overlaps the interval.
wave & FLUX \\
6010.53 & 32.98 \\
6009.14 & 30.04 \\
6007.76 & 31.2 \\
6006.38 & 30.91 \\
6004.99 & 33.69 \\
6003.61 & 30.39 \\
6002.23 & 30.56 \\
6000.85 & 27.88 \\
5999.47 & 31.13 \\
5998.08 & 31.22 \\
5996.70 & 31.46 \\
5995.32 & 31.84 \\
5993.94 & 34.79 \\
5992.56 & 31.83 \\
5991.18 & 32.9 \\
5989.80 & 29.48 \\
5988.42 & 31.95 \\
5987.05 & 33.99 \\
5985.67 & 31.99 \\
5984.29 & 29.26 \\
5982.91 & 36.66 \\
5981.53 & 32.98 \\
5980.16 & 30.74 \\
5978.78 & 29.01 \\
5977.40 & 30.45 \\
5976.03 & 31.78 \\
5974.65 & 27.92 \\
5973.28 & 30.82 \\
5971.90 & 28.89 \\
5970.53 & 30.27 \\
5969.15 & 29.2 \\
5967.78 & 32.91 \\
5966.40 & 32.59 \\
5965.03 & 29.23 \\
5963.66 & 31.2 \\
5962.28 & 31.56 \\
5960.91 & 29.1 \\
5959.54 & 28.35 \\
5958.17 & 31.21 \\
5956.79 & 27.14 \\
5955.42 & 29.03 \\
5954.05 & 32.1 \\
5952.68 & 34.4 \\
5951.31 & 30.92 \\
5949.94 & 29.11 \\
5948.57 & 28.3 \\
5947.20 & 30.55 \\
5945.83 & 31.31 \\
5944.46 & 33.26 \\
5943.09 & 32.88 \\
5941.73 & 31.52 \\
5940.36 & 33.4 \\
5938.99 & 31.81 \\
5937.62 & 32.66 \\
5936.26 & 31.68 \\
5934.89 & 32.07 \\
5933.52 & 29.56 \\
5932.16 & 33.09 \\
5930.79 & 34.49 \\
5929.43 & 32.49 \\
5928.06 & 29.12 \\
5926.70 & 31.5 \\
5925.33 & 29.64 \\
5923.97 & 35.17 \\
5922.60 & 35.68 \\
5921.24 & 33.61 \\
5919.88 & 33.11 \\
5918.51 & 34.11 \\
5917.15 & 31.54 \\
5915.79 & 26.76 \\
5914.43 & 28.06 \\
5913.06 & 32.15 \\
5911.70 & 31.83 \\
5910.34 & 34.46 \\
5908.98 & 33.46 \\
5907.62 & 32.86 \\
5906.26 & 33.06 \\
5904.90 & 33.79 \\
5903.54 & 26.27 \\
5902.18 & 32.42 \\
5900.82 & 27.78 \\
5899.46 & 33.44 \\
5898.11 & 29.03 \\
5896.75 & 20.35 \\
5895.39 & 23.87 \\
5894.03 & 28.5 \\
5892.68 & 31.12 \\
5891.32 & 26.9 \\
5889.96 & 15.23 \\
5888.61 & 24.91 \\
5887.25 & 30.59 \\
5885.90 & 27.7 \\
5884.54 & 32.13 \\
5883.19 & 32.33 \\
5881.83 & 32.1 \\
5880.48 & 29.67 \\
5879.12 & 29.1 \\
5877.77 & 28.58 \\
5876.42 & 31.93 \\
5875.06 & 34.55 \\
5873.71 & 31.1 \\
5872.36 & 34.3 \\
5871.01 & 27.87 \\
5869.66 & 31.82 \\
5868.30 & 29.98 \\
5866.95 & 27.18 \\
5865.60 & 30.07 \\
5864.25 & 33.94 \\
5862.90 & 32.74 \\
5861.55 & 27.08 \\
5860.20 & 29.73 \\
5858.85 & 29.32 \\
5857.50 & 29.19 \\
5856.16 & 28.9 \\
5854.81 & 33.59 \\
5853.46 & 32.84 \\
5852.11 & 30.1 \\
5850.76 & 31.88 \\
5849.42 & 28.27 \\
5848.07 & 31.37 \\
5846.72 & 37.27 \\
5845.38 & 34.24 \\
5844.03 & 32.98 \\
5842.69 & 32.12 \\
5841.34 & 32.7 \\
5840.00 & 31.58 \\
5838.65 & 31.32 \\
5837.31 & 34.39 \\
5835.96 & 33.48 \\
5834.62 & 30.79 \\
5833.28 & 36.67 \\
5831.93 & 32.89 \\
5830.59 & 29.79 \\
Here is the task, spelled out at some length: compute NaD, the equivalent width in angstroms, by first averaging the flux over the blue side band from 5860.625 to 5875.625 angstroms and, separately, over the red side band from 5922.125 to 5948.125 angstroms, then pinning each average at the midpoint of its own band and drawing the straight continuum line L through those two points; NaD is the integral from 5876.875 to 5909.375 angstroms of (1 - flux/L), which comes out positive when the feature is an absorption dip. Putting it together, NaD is 2.5 angstroms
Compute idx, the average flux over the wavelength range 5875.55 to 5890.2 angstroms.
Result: 29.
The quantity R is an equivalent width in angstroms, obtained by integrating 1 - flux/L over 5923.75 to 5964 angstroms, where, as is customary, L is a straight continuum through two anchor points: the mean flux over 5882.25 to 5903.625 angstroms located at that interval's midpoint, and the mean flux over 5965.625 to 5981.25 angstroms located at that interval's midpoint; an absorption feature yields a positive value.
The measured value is -2.42 angstroms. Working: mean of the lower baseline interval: 27.8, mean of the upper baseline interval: 30.5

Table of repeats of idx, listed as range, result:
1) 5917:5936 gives 32.5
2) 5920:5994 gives 31.4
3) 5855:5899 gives 29.2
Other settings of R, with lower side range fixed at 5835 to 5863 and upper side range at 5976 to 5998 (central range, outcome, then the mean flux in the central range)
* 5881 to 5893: 1.4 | 28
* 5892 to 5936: 1.0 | 31.1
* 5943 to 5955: 0.2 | 31.3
